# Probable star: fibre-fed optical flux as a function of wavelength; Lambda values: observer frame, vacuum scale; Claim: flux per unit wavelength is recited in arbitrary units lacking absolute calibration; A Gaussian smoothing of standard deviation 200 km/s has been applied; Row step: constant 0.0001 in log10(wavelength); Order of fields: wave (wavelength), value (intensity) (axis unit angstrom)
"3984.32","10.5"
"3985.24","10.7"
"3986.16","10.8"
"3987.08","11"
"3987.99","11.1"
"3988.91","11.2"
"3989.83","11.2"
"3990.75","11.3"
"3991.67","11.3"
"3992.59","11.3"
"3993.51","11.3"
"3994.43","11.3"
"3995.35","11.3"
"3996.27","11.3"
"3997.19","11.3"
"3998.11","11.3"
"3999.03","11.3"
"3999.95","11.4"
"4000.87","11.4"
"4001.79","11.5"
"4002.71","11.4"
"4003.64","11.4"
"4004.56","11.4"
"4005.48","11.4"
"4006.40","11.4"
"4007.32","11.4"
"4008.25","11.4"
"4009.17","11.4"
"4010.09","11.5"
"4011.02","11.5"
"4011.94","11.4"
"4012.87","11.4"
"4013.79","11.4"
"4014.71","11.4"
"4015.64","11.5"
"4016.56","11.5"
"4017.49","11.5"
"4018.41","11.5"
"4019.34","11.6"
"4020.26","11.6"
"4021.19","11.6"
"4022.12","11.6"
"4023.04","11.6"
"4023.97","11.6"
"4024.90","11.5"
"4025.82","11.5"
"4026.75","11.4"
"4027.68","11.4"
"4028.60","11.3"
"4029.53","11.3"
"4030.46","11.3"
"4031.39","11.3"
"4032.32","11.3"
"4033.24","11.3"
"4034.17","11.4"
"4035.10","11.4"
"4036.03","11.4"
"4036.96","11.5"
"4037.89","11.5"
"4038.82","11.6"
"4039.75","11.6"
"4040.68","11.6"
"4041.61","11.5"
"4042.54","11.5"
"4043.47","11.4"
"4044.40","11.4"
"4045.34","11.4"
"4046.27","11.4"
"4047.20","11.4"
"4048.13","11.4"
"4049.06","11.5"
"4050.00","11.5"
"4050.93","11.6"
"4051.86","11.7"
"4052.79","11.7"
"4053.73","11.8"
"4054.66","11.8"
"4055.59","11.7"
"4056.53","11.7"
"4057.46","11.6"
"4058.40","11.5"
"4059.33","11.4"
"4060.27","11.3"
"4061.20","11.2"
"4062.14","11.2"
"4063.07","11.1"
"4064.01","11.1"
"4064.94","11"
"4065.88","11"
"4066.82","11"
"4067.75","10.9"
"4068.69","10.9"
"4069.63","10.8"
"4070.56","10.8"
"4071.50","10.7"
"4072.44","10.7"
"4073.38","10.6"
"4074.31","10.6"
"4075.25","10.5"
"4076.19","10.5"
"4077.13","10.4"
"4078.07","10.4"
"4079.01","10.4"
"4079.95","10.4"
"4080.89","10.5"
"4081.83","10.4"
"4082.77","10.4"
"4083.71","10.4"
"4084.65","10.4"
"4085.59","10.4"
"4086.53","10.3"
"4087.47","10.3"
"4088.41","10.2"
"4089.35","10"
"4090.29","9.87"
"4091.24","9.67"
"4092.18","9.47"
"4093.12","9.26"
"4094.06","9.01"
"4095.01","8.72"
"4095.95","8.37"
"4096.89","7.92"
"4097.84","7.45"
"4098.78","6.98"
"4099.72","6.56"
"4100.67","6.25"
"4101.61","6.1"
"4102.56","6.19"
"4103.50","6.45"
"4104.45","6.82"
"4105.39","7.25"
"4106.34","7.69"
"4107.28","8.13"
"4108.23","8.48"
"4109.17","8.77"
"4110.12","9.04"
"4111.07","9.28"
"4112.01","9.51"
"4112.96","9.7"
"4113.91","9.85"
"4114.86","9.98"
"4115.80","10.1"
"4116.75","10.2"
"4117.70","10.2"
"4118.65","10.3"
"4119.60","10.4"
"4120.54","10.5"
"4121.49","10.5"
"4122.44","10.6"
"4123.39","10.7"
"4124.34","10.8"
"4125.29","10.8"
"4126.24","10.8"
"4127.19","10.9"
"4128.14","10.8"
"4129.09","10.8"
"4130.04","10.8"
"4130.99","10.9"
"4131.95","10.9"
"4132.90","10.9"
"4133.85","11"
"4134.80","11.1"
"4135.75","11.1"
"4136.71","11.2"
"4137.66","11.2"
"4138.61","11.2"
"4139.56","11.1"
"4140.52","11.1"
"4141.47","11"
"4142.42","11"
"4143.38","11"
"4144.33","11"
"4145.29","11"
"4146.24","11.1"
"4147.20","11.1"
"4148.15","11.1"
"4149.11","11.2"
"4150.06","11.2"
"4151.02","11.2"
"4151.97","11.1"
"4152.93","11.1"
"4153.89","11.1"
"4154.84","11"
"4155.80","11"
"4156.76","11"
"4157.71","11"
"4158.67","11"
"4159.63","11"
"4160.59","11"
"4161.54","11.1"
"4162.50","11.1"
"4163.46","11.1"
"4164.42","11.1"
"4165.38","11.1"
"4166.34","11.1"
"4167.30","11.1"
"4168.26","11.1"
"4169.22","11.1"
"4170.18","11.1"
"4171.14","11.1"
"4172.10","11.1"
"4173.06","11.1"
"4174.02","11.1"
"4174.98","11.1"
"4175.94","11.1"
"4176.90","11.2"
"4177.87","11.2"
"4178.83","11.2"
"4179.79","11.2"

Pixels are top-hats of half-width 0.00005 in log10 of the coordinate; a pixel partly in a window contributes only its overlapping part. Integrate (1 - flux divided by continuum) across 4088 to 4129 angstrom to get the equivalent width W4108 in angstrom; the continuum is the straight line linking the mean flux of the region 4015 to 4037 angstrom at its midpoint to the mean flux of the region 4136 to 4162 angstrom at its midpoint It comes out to 7.7 angstrom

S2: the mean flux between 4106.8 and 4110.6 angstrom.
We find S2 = 8.6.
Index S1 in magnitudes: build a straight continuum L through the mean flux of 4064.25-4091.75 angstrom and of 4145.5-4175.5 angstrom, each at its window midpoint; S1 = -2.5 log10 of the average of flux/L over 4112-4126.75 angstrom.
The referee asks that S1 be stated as 0.05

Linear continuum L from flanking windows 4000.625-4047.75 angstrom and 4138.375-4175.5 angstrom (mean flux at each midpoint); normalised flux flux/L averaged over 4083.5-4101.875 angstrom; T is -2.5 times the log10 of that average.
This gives 0.26 mag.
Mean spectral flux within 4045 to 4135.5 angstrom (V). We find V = 10.1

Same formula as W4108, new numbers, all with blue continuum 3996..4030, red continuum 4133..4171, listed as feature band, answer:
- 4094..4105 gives 3.97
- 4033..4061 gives -0.40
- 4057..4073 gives 0.34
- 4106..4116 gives 1.84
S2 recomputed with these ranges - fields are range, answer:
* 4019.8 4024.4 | 11.6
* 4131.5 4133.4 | 10.9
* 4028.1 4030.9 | 11.3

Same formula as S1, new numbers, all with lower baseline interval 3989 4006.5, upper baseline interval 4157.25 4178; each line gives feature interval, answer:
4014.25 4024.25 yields -0.02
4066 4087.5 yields 0.07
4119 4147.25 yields 0.02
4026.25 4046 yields -0.01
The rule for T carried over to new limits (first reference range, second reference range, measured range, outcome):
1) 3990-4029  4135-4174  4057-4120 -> 0.16 mag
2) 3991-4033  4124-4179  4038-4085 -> 0.02 mag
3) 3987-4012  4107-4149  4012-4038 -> -0.03 mag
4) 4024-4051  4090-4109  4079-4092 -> -0.18 mag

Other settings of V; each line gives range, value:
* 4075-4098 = 9.85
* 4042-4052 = 11.5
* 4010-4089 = 11.2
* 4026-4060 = 11.5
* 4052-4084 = 11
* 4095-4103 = 7.09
